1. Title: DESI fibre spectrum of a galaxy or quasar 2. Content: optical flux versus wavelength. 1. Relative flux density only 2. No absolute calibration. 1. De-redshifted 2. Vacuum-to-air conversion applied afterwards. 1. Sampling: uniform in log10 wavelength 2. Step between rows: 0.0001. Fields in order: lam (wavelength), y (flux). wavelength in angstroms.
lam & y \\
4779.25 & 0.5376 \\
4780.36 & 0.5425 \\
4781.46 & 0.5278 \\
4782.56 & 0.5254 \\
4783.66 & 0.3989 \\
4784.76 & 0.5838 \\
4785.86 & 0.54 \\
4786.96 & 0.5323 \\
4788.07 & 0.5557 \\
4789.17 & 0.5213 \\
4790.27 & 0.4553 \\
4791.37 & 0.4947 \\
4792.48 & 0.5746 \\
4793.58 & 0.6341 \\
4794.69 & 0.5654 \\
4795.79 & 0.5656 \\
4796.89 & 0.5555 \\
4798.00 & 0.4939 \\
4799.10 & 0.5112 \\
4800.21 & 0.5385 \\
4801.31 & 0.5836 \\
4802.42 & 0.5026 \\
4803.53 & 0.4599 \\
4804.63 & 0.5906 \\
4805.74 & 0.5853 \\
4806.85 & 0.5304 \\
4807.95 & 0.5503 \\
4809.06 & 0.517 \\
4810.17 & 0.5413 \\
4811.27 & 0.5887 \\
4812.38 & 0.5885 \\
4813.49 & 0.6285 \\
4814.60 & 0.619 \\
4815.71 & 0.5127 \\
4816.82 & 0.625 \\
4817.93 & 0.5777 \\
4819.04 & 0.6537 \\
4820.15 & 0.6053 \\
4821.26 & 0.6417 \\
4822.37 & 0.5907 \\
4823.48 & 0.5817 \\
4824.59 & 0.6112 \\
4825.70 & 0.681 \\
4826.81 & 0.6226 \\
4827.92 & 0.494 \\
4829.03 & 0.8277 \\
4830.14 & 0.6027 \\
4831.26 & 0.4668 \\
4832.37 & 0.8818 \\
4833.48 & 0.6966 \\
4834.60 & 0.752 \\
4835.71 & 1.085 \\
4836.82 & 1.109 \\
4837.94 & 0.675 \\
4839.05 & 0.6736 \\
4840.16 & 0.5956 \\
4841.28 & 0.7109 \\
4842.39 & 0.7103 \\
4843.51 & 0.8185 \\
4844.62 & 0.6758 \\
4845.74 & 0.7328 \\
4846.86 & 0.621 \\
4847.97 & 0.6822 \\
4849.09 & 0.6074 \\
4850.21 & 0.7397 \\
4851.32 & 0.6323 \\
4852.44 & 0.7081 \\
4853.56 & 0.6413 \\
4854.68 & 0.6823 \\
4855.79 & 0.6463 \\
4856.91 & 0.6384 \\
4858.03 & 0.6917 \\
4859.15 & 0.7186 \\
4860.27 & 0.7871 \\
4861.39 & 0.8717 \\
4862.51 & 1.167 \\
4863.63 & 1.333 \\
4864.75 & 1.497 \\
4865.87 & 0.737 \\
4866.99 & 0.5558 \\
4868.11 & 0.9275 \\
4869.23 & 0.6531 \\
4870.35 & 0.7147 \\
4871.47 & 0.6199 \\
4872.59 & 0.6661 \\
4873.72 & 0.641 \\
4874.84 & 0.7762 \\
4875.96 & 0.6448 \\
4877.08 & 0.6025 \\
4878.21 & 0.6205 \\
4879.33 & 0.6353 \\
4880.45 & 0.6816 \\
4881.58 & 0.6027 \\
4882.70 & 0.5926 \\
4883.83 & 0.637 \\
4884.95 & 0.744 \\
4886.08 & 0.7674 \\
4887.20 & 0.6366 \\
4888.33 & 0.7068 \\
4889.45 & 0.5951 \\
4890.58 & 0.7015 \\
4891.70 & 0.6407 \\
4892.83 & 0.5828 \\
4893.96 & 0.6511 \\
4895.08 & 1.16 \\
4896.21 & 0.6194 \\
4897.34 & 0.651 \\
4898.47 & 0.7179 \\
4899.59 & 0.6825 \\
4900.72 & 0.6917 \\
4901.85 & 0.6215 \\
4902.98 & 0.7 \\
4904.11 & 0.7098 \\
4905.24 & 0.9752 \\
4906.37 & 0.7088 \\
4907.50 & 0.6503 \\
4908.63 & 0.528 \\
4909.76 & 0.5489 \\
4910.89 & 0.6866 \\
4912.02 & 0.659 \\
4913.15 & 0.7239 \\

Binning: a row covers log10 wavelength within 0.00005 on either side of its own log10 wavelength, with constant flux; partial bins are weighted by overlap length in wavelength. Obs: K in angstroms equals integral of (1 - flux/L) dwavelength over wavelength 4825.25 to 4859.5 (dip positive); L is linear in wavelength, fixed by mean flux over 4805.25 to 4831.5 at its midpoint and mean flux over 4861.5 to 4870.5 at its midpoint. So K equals 2.9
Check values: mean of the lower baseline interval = 0.595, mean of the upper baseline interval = 0.955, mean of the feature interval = 0.704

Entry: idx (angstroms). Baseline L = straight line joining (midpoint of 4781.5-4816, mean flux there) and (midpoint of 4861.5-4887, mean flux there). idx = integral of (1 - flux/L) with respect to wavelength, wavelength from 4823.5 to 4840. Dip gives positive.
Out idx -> -2.0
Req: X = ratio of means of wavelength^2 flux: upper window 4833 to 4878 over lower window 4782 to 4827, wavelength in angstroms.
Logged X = 1.4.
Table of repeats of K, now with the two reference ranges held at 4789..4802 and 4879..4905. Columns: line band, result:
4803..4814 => 0.07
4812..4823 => -0.57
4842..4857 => -1.42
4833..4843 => -2.87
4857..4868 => -4.66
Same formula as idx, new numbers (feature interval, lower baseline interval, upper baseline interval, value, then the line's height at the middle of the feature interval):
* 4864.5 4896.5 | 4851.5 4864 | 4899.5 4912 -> 1.6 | 0.74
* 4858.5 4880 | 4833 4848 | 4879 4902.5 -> -2.5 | 0.714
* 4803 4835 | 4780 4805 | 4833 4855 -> 1.3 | 0.633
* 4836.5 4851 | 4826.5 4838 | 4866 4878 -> 0.4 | 0.732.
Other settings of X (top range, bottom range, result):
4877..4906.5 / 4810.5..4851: 1.05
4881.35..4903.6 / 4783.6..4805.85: 1.33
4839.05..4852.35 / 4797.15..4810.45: 1.31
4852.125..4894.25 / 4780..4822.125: 1.36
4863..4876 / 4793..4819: 1.50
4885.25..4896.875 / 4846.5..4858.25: 1.08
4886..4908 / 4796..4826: 1.28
